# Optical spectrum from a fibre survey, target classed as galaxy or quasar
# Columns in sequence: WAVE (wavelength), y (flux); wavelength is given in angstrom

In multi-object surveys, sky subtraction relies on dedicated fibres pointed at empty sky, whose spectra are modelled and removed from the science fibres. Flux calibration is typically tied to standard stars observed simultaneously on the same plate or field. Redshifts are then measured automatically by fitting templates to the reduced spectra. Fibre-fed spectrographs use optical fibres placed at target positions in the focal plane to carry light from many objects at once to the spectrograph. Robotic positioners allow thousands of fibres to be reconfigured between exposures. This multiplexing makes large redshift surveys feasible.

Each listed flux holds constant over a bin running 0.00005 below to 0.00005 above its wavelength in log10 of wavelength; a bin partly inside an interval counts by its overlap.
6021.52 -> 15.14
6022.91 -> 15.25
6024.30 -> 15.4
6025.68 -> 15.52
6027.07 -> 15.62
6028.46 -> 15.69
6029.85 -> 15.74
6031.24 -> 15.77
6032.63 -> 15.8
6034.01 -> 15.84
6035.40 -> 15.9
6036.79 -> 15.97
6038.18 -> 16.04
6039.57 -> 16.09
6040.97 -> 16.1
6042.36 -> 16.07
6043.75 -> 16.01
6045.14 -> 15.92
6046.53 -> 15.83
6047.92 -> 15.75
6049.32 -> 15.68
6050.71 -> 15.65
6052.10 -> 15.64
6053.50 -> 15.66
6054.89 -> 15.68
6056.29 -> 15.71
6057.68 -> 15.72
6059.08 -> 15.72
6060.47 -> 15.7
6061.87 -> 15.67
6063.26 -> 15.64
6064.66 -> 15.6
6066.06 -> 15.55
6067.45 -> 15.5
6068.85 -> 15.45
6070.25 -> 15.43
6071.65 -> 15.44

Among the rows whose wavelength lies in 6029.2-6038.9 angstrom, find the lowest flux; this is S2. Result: 15.74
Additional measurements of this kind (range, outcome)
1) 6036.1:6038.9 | 15.97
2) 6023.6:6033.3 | 15.4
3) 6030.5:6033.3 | 15.77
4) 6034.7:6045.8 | 15.9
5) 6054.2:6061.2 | 15.68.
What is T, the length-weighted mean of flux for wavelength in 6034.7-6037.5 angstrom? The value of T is 15.9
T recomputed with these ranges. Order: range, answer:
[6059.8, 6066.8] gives 15.6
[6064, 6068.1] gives 15.6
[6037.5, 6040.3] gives 16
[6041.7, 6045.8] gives 16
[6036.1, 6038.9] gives 16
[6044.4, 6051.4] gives 15.8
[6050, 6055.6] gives 15.7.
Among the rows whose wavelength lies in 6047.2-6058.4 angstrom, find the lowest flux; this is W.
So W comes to 15.64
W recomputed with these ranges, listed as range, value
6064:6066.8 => 15.55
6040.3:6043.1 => 16.07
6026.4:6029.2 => 15.62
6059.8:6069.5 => 15.45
